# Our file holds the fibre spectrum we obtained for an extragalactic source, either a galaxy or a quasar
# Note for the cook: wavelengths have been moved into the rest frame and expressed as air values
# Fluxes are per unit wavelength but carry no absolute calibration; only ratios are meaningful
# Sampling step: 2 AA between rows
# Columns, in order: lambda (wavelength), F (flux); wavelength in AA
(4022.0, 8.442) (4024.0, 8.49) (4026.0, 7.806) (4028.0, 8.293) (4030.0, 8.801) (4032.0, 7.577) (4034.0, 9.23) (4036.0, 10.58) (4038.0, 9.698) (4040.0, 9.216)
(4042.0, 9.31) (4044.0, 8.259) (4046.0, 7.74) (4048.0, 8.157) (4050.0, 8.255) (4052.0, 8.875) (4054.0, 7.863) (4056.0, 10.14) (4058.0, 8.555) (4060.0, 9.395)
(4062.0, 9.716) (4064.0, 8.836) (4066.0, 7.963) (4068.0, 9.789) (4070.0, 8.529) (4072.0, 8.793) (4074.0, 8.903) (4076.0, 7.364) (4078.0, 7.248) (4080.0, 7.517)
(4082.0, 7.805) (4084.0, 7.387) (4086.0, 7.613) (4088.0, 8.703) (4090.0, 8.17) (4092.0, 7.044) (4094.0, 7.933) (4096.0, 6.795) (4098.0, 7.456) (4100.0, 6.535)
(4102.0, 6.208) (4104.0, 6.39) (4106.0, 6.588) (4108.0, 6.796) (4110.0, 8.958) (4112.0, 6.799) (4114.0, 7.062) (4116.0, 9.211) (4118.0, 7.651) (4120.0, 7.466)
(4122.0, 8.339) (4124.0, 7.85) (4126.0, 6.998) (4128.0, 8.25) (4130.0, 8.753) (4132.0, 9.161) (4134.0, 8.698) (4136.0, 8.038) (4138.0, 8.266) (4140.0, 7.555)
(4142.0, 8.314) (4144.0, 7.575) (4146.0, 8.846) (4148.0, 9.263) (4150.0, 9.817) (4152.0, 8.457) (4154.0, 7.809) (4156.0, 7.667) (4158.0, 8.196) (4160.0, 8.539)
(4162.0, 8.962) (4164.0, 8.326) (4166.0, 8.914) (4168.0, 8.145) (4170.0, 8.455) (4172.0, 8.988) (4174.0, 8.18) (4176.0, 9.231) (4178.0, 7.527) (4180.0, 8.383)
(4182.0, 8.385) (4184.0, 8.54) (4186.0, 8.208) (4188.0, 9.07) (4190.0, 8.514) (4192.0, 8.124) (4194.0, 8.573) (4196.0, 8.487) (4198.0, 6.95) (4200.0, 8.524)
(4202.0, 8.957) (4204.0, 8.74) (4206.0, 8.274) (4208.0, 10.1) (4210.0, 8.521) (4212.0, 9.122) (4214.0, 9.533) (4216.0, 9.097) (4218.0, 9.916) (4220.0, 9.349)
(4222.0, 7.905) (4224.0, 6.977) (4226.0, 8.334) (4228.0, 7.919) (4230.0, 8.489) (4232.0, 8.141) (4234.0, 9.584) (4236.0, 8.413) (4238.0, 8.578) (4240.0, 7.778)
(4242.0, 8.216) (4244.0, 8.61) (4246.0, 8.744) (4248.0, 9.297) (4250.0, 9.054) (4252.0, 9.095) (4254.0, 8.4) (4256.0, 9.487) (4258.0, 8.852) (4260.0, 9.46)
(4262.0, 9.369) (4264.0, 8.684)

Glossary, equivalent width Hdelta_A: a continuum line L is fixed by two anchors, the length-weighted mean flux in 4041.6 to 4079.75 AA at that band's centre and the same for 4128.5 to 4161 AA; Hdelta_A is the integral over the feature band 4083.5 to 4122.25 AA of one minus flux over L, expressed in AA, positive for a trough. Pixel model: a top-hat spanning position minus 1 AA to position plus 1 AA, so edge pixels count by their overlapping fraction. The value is 4.9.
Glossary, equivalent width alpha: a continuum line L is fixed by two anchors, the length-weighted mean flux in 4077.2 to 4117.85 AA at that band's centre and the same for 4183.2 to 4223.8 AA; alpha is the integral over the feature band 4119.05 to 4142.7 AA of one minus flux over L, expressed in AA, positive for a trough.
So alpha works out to -1.0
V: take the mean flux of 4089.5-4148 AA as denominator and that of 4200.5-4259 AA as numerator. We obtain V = 1.1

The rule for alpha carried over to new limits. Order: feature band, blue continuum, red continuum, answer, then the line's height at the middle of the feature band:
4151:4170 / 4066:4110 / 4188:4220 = 0.0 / 8.36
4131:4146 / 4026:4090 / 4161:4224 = 0.6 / 8.6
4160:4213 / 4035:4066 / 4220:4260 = 0.8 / 8.67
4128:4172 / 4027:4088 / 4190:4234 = 0.6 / 8.59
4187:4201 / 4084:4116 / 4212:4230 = 0.1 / 8.36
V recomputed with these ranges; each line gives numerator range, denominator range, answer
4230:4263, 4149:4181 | 1.04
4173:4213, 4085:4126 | 1.14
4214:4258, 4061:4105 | 1.10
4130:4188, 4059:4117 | 1.08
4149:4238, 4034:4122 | 1.05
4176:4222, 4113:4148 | 1.06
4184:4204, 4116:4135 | 1.03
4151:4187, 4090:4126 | 1.14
